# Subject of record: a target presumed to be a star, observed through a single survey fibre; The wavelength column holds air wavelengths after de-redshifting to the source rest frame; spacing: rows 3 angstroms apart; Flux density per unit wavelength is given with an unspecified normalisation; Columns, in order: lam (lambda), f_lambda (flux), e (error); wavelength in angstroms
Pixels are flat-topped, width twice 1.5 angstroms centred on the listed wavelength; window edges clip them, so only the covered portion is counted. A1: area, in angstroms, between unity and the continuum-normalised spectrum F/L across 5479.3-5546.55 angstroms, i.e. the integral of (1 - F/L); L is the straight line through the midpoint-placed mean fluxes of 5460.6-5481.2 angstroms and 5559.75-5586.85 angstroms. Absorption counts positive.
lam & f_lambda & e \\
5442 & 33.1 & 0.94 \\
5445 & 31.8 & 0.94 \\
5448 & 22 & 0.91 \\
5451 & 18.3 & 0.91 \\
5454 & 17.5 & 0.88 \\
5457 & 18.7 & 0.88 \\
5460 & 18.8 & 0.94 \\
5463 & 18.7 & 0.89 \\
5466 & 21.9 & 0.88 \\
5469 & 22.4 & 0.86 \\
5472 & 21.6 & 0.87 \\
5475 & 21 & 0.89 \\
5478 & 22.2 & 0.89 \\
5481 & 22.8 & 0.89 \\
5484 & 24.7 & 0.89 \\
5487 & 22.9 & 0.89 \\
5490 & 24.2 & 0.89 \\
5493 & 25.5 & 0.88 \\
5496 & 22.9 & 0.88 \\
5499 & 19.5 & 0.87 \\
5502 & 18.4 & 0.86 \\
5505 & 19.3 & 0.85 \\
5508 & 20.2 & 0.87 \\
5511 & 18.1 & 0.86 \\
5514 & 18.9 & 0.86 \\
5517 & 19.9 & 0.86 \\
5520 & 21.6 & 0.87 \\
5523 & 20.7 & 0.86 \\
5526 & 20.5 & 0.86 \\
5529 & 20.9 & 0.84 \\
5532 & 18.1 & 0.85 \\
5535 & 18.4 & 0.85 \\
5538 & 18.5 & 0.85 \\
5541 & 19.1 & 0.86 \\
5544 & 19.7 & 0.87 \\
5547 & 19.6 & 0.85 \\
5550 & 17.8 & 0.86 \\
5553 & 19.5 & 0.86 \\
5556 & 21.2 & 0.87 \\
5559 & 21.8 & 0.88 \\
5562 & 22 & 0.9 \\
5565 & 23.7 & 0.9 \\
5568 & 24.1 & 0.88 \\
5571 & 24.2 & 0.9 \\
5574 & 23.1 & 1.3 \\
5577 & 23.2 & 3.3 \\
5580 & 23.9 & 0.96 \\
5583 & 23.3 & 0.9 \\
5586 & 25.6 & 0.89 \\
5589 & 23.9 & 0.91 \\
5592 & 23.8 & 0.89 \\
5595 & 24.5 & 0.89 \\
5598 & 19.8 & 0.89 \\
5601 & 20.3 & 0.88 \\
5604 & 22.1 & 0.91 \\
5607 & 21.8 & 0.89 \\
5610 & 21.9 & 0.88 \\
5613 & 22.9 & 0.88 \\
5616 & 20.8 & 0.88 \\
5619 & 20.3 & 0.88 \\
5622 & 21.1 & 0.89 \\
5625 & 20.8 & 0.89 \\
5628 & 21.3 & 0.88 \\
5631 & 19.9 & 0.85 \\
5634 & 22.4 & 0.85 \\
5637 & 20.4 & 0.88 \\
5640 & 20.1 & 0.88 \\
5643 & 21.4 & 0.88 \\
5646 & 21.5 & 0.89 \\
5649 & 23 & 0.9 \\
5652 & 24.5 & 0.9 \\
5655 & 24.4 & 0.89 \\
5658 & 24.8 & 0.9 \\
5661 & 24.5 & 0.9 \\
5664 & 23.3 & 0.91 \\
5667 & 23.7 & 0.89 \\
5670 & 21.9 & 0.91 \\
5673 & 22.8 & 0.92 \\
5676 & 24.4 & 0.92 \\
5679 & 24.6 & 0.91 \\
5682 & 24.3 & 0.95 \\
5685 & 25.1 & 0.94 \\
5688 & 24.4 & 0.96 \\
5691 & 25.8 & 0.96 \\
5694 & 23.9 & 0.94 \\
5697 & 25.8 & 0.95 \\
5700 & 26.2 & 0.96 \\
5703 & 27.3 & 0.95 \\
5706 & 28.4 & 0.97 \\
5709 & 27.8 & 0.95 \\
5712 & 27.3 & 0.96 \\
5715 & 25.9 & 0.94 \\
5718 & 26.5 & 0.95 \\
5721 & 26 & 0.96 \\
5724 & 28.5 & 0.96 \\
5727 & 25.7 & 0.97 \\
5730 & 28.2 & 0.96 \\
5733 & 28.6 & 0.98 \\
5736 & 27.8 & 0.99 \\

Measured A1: 4.68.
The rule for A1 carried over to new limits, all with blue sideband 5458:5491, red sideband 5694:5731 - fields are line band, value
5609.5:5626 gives 2.4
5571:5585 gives 0.3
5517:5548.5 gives 4.6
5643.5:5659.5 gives 1.3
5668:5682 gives 1.4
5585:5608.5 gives 1.7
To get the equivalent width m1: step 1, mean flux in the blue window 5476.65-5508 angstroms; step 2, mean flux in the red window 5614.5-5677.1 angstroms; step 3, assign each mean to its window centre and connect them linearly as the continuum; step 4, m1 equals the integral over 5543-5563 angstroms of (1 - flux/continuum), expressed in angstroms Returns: 1.79 angstroms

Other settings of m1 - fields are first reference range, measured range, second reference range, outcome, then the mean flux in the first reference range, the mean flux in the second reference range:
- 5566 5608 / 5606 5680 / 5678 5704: 6.0 angstroms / 23.1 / 25.2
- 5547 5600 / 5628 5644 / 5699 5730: 2.4 angstroms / 22.6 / 27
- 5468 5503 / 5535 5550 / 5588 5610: 2.2 angstroms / 22.4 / 22.2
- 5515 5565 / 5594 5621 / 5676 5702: 0.9 angstroms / 20.1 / 25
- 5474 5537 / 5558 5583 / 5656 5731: -0.8 angstroms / 21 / 25.5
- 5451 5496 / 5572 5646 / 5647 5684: 3.6 angstroms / 21.6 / 23.8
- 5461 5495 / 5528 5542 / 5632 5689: 2.3 angstroms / 22.5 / 23.2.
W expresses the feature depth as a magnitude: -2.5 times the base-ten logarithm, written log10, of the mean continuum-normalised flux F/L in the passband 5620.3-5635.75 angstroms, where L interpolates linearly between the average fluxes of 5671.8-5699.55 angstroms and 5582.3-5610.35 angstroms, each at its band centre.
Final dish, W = 0.114 mag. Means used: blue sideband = 22.7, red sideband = 24.6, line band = 21.1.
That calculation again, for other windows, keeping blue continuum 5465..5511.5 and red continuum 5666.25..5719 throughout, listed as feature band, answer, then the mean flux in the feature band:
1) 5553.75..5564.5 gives 0.065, 21.7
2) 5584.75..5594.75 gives -0.038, 24.4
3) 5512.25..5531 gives 0.105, 20.3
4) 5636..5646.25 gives 0.176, 20.8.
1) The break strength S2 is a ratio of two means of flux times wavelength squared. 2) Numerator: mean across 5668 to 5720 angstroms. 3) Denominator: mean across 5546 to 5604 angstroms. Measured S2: 1.18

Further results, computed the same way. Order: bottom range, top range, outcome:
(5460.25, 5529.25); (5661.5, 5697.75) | 1.22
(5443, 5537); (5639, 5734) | 1.27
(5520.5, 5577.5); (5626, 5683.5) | 1.14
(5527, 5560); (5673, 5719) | 1.39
